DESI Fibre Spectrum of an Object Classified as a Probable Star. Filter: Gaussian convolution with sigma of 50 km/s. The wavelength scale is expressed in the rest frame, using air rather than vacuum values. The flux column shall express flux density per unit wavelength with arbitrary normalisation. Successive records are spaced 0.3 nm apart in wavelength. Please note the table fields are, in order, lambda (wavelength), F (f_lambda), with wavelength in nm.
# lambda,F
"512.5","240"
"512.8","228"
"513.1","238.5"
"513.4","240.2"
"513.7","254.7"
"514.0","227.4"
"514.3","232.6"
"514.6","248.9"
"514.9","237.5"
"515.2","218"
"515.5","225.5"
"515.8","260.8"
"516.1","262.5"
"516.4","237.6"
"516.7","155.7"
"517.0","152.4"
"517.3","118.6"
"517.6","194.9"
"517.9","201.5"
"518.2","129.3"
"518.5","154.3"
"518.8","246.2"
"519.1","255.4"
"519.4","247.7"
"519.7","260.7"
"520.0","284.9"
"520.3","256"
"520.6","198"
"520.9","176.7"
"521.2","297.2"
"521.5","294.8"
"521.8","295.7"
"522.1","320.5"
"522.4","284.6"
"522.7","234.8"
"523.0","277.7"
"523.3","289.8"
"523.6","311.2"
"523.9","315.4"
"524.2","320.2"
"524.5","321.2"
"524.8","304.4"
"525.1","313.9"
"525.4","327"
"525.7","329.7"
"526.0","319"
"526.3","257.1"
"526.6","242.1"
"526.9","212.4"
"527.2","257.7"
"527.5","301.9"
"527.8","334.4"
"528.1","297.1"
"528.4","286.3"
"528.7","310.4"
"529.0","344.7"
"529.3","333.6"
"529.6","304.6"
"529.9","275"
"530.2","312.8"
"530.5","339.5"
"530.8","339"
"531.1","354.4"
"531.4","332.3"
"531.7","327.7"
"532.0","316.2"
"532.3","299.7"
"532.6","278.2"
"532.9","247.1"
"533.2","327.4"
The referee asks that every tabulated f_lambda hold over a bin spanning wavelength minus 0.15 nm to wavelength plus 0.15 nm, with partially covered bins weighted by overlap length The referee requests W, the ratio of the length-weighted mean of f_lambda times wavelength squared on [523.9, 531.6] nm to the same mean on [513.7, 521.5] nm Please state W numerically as 1.4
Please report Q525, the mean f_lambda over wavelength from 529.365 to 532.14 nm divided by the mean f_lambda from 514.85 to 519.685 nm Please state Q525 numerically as 1.6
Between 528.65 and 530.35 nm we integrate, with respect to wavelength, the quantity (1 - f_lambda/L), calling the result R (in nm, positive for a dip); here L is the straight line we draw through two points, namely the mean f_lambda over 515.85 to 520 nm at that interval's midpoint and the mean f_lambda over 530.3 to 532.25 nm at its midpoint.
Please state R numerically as 0.01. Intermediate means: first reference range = 206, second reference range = 332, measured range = 314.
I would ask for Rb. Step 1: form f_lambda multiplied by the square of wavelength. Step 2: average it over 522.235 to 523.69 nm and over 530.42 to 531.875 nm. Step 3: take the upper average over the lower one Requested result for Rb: 1.25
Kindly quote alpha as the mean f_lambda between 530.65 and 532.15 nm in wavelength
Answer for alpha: 334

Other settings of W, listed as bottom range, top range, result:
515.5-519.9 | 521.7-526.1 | 1.50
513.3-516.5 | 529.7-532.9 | 1.39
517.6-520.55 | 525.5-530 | 1.36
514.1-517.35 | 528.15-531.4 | 1.56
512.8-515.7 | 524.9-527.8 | 1.28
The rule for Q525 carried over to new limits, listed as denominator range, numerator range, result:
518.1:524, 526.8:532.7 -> 1.20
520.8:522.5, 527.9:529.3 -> 1.11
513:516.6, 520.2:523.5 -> 1.12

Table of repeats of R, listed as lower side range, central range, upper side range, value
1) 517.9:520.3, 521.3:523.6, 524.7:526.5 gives -0.17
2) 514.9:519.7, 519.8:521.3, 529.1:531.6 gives -0.03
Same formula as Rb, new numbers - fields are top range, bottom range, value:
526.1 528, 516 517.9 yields 1.51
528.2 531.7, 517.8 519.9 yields 1.55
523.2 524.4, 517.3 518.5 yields 1.92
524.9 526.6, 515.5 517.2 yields 1.48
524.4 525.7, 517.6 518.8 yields 1.85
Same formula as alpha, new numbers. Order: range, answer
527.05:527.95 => 298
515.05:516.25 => 242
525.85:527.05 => 258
